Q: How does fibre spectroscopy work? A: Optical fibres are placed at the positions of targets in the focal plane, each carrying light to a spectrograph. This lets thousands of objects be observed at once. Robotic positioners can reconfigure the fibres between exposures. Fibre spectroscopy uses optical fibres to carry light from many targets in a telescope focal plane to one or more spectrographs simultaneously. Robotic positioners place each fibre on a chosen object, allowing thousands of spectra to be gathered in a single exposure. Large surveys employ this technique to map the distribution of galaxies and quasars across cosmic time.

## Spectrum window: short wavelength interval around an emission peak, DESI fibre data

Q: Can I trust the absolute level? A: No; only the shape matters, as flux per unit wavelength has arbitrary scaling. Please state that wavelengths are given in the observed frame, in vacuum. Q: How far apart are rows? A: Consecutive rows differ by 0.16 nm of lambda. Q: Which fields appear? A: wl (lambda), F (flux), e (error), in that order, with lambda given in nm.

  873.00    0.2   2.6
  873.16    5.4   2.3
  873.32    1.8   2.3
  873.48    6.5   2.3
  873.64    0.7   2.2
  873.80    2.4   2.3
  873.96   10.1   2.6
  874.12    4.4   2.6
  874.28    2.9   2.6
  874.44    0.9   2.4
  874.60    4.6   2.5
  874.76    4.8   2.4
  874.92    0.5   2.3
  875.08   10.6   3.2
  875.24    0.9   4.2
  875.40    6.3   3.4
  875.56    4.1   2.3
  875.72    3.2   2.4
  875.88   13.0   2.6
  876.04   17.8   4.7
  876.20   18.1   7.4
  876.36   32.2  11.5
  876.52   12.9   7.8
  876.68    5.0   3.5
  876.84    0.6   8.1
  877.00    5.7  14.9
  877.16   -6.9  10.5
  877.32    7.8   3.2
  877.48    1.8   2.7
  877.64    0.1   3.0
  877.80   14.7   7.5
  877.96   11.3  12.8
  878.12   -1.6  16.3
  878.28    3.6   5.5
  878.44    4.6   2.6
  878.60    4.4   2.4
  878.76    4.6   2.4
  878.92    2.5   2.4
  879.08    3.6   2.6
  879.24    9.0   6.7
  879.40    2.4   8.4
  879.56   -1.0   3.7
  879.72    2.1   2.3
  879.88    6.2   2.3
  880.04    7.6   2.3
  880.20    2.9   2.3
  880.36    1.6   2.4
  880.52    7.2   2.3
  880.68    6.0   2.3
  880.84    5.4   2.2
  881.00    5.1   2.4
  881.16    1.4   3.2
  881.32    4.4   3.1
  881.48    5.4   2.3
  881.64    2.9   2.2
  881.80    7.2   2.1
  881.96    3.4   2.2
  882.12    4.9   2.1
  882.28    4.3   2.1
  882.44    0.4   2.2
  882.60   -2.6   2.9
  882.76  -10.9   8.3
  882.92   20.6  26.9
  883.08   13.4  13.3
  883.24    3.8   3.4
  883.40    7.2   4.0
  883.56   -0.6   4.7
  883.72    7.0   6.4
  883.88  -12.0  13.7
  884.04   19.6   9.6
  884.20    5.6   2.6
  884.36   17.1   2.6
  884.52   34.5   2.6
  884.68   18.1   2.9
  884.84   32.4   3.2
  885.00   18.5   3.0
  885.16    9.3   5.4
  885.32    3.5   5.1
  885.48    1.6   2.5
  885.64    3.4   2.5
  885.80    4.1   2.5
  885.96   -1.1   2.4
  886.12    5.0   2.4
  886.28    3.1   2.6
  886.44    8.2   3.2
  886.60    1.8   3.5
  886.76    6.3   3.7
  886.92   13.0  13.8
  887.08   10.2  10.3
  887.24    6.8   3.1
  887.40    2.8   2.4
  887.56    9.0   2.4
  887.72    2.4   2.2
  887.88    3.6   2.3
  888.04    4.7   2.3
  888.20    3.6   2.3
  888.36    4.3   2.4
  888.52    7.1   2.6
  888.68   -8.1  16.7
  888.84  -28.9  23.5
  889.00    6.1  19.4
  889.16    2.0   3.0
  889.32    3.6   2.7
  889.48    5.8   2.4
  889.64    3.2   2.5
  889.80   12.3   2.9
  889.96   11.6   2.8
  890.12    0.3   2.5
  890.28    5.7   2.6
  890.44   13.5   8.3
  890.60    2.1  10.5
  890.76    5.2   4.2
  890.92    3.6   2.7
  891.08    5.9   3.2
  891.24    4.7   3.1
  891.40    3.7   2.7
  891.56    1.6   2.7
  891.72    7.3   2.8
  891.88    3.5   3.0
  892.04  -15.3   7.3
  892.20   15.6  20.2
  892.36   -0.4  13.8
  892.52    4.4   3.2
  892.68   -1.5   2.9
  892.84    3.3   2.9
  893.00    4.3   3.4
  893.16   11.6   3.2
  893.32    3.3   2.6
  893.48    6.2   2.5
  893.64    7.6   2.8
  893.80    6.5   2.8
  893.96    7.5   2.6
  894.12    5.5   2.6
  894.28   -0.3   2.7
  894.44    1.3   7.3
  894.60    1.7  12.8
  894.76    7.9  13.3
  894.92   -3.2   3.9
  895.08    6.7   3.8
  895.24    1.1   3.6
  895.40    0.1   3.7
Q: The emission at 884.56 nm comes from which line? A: [O III]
